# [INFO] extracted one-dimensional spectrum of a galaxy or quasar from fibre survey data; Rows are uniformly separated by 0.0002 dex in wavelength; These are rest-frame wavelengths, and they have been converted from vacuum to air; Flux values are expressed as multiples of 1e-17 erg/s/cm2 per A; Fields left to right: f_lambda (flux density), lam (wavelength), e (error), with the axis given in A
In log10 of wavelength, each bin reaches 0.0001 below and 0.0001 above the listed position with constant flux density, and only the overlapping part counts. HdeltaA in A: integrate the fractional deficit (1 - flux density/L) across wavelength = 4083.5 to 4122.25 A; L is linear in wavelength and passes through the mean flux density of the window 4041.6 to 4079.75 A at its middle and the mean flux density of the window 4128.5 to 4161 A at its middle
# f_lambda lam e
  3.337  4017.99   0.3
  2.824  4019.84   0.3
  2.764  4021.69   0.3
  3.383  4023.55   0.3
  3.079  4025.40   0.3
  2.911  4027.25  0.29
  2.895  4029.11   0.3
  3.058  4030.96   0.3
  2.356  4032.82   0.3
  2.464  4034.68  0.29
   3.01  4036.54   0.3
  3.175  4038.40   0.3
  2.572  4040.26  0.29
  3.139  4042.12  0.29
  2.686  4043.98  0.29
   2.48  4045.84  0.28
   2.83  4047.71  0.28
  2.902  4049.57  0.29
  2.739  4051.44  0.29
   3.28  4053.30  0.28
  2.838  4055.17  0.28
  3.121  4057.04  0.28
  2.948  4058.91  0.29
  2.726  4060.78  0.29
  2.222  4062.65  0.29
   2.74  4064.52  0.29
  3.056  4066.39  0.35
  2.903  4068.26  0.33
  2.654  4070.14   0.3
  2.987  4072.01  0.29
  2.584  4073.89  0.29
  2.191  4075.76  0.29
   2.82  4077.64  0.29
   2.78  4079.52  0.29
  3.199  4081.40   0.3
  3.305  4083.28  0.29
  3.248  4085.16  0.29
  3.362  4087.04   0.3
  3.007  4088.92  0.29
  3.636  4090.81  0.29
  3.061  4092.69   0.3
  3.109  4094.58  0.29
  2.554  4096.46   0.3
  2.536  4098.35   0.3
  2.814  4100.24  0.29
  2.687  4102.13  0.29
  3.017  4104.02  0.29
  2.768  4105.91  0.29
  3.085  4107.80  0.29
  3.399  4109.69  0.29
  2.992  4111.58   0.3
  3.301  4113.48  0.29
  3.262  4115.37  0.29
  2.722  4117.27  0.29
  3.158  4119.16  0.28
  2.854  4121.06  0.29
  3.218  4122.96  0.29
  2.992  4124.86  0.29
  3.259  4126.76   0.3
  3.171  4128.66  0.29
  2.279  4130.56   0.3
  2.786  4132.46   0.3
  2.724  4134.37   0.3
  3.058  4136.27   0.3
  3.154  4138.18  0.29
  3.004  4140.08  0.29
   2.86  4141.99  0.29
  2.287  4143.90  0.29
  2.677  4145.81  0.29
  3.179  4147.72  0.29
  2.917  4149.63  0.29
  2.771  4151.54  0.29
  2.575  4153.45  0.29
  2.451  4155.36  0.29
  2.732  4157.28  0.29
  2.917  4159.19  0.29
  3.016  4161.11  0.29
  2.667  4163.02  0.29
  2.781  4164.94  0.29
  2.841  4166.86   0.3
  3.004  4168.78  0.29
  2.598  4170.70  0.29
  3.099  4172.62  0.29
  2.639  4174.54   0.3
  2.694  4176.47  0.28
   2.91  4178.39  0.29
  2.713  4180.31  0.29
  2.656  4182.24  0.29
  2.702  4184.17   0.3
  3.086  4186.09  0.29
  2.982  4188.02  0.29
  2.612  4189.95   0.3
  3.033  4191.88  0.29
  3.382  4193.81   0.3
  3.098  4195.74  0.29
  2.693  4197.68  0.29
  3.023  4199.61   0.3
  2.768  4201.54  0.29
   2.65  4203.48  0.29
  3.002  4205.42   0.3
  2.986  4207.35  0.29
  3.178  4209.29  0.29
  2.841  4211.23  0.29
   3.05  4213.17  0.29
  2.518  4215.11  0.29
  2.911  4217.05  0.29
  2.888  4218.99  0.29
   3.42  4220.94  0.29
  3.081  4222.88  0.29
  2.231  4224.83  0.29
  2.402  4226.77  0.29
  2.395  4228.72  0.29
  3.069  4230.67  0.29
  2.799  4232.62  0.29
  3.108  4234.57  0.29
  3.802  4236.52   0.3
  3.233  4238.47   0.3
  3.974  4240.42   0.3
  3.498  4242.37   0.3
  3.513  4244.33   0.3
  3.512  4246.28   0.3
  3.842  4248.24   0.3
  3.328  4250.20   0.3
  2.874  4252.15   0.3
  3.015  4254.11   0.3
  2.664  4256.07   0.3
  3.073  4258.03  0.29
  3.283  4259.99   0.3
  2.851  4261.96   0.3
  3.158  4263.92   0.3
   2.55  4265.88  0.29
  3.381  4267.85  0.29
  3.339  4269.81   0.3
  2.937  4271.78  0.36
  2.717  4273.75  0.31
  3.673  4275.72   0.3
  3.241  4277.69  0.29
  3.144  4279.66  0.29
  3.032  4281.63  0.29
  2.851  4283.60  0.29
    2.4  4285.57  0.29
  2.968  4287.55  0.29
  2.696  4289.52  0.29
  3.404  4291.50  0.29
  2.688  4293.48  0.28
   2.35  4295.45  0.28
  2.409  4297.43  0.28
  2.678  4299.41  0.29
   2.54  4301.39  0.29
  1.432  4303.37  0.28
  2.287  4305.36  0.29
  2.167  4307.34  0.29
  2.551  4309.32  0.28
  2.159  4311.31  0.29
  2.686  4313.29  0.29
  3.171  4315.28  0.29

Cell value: -3.4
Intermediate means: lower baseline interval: 2.79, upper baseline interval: 2.79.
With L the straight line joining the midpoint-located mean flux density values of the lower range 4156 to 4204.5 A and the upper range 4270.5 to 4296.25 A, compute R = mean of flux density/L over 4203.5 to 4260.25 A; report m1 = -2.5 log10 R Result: -0.07 mag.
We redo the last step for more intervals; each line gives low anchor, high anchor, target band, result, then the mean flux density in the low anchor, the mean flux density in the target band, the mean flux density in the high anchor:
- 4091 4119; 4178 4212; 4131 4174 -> 0.05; 2.98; 2.81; 2.91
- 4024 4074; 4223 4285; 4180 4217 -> 0.05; 2.84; 2.9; 3.11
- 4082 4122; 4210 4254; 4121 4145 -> 0.06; 3.04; 2.9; 3.1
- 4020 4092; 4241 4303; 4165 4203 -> 0.04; 2.9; 2.87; 3.01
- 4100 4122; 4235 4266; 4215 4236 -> 0.14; 3.01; 2.83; 3.28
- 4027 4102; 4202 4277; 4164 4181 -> 0.07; 2.87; 2.81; 3.07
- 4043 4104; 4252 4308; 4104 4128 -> -0.08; 2.88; 3.08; 2.82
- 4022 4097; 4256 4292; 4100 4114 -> -0.03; 2.9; 3.01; 3.02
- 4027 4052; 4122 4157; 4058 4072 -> 0.02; 2.8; 2.77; 2.85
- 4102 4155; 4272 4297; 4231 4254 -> -0.16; 2.93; 3.38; 2.92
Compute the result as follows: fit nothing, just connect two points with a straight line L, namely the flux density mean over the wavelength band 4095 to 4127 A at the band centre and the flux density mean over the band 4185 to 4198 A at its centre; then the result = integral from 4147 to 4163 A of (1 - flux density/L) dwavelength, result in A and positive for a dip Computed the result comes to 1.0 A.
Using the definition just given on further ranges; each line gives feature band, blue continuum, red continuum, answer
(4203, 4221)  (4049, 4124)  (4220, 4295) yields 0.7 A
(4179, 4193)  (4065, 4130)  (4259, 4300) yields 0.6 A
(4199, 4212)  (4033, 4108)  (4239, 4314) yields -0.1 A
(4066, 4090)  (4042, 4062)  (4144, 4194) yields -0.7 A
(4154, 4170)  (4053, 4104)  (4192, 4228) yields 0.6 A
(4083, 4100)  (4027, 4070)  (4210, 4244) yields -1.2 A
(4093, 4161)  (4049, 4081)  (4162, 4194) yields -1.9 A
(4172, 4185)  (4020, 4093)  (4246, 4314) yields 0.5 A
